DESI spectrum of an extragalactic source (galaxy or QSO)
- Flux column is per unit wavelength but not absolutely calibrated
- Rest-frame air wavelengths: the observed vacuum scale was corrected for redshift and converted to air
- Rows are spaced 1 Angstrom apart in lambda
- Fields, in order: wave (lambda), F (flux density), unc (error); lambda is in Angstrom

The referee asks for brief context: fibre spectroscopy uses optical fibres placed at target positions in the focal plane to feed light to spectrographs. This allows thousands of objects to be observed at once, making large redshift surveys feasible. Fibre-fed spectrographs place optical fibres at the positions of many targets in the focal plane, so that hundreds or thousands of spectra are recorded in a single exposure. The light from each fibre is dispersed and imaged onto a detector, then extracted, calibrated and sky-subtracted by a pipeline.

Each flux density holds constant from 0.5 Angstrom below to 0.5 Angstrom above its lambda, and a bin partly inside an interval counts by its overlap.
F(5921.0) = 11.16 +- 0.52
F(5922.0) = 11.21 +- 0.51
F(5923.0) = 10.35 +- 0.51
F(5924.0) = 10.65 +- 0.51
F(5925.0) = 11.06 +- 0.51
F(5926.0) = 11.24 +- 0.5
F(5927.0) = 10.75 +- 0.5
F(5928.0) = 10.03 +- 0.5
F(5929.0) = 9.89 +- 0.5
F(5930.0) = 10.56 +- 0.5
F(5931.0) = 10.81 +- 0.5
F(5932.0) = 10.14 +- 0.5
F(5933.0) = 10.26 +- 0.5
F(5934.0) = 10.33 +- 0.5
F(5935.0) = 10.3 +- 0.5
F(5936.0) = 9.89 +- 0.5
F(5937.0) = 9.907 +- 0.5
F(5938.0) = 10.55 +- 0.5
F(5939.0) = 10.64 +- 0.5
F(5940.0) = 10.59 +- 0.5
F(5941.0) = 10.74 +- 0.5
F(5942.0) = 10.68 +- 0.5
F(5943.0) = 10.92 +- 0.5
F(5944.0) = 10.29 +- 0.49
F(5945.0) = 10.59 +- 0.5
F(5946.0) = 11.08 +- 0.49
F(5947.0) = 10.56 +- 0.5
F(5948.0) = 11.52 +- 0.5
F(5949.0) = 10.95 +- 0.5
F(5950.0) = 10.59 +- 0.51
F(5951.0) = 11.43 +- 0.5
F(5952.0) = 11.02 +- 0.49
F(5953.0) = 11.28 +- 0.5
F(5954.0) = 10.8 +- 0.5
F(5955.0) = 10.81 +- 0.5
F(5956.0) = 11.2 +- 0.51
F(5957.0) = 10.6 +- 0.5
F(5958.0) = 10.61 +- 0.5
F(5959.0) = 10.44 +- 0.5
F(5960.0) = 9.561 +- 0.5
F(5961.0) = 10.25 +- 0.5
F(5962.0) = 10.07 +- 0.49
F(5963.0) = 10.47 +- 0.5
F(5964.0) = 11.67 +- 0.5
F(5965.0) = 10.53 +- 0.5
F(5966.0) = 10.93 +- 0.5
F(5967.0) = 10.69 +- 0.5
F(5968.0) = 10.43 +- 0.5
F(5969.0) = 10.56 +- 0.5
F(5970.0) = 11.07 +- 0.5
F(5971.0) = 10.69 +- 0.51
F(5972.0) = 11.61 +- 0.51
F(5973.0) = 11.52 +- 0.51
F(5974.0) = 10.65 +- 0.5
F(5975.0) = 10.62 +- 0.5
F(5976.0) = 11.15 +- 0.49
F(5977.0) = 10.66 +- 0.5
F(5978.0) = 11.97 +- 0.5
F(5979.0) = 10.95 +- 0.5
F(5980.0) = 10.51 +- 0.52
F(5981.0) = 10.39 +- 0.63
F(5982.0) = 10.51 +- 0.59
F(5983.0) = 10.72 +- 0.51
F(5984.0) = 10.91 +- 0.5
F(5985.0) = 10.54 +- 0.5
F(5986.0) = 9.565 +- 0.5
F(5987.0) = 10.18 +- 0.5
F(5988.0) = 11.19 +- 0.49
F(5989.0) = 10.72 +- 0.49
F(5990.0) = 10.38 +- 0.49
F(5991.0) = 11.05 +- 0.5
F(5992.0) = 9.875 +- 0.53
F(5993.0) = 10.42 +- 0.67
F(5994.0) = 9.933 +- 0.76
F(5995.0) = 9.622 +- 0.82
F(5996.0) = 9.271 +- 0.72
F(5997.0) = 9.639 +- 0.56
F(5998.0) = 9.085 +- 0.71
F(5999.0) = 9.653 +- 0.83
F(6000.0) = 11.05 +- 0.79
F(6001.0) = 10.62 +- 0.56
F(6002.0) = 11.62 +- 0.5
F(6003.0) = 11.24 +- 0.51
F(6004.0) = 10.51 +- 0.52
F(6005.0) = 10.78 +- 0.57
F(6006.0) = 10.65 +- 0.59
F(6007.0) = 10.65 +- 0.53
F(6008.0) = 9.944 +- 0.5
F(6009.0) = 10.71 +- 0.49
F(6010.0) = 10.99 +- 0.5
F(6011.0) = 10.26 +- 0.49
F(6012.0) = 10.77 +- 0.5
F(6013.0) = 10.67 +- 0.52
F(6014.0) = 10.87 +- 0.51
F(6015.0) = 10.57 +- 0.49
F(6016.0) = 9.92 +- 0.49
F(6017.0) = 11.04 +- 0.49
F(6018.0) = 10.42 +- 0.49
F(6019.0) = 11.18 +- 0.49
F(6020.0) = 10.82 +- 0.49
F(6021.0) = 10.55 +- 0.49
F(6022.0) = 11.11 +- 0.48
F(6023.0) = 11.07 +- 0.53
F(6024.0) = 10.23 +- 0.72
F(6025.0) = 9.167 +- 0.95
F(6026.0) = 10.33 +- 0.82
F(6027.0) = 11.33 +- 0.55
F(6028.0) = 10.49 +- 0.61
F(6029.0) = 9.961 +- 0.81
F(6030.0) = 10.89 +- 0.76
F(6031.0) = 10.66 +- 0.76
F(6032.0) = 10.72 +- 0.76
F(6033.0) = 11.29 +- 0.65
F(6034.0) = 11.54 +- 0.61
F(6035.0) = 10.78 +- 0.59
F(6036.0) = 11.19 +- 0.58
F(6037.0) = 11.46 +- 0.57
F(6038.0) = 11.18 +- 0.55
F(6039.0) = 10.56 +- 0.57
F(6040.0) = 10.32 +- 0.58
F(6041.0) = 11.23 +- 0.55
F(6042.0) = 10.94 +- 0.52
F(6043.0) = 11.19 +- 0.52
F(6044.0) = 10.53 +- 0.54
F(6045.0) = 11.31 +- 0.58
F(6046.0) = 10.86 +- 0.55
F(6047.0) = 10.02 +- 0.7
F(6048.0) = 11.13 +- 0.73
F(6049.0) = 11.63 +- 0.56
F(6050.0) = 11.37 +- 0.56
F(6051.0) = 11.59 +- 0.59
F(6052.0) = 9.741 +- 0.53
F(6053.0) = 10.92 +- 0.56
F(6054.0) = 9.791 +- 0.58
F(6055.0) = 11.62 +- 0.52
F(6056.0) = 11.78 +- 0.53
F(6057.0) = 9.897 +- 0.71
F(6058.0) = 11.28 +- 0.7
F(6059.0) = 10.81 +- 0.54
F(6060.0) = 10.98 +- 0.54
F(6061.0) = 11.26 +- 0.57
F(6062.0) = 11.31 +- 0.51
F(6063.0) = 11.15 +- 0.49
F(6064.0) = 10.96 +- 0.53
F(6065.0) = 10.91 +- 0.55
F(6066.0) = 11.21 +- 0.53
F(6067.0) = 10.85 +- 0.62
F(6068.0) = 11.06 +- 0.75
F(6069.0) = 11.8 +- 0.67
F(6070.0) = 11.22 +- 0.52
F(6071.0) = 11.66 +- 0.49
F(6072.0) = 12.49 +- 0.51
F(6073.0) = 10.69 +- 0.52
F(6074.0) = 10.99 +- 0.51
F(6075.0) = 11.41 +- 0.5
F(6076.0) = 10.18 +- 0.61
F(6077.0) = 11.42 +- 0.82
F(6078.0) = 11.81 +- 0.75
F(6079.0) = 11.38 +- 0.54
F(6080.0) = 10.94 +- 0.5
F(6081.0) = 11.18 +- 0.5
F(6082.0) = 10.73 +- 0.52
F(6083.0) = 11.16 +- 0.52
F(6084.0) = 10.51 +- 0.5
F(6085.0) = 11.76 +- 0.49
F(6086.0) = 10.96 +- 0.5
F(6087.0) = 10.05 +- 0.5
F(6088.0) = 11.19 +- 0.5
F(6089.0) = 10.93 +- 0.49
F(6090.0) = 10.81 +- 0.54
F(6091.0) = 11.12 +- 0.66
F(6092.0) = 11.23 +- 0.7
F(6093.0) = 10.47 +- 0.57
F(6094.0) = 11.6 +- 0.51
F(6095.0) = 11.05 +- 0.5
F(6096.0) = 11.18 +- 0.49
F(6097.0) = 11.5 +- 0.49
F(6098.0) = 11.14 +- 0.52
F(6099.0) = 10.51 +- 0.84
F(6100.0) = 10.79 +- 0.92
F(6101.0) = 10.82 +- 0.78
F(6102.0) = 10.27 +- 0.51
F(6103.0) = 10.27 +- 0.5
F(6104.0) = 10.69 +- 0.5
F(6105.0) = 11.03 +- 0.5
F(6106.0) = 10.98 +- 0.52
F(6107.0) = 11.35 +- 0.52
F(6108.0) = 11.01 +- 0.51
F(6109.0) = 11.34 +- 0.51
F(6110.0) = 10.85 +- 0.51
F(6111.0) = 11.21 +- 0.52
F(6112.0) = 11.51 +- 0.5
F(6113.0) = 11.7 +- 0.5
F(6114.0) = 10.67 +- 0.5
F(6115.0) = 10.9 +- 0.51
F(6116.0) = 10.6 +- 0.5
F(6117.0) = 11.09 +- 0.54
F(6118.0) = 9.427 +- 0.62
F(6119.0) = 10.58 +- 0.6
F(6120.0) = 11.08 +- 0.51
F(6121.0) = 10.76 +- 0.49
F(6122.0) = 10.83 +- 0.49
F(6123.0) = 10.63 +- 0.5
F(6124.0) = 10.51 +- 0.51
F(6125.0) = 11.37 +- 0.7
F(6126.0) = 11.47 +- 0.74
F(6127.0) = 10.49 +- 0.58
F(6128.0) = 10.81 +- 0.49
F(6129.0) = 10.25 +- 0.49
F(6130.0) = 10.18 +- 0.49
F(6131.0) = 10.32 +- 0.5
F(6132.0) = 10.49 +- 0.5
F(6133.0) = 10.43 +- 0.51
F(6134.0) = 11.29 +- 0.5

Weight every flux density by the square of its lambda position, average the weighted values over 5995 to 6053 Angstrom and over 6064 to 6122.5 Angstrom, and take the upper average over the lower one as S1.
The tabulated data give 1.1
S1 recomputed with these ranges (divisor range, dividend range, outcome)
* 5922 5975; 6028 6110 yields 1.07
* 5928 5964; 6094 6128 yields 1.09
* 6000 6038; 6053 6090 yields 1.05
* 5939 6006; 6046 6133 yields 1.07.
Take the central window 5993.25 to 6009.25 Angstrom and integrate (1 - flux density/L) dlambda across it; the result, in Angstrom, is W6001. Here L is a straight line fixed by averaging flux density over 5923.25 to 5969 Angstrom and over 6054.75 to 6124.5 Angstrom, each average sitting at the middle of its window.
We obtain 0.70 Angstrom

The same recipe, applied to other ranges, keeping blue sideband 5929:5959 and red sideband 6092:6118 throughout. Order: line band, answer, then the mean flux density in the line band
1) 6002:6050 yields 0.2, 10.8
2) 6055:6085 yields -0.7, 11.2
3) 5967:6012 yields 0.7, 10.6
